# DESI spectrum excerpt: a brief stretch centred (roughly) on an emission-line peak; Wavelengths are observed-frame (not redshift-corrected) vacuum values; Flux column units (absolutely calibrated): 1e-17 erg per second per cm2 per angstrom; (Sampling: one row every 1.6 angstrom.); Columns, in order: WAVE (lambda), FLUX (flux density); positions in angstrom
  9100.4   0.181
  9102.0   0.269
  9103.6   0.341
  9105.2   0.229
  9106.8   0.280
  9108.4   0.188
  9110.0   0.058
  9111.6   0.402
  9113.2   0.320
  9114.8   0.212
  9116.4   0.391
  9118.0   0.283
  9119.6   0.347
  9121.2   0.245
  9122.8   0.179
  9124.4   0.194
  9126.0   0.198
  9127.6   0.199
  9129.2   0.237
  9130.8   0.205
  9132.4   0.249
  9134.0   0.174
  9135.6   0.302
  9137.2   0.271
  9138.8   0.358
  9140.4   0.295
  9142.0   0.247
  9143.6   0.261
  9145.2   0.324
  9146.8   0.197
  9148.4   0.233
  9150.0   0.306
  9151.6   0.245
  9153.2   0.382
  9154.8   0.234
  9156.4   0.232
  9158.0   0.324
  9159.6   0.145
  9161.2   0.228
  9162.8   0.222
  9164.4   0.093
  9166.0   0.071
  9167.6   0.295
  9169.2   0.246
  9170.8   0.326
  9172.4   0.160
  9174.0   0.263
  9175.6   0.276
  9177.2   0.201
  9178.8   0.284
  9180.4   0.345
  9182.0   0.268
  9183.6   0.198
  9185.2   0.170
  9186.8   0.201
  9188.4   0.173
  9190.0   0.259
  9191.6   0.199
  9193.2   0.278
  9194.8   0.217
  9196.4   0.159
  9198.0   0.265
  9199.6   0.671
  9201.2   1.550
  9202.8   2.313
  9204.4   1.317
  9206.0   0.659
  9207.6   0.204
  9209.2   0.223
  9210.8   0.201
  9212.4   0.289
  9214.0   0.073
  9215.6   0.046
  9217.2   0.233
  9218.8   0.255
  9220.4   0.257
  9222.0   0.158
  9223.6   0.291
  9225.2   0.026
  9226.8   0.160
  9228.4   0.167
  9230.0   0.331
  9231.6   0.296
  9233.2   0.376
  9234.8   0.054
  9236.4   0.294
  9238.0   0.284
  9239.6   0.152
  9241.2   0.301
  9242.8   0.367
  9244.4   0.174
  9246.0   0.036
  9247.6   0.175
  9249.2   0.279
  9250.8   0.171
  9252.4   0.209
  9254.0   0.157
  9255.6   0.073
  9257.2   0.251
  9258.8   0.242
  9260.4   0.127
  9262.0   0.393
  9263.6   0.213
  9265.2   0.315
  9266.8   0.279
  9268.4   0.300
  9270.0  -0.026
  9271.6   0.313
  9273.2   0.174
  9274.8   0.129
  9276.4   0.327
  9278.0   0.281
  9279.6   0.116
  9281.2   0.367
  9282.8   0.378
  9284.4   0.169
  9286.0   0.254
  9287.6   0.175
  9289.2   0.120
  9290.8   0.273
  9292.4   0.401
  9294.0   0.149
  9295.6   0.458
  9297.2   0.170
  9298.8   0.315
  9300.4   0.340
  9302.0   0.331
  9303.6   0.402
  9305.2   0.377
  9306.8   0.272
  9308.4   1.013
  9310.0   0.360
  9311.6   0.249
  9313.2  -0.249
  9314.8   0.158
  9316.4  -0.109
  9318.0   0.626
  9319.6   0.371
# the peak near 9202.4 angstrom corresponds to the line H-beta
